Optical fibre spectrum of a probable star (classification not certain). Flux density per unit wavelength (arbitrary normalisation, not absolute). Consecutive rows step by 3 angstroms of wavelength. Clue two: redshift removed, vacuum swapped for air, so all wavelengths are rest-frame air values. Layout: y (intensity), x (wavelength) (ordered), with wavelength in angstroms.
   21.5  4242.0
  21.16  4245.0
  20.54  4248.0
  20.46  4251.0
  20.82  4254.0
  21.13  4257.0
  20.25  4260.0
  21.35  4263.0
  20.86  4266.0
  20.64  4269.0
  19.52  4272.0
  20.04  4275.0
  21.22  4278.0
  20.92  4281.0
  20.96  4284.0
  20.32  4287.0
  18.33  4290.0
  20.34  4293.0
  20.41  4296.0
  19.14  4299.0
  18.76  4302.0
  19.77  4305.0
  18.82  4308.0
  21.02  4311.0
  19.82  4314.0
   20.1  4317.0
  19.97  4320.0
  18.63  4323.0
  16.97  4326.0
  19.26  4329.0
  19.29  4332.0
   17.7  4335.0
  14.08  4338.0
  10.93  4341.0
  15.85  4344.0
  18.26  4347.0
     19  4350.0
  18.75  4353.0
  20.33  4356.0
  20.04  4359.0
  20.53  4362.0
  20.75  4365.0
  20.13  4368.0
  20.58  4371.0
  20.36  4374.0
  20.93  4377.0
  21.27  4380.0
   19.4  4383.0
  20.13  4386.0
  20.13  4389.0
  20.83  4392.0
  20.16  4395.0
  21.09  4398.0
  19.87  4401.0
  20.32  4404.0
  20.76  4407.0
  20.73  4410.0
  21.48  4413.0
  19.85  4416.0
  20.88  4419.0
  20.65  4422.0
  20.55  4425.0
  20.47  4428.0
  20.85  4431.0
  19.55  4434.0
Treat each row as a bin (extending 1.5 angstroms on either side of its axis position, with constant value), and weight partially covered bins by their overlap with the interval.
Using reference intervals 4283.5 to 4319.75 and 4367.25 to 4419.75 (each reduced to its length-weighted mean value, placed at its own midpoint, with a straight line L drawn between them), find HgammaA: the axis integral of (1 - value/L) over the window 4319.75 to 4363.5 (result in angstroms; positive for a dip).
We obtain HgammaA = 4.8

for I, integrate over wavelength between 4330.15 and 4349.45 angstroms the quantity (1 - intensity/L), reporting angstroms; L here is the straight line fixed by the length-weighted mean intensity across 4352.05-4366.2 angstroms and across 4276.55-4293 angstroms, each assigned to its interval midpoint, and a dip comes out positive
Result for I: 3.8 angstroms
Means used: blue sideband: 20.3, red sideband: 20.1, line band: 16.2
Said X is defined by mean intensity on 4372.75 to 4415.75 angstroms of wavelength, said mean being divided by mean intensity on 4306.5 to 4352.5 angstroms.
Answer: 1.14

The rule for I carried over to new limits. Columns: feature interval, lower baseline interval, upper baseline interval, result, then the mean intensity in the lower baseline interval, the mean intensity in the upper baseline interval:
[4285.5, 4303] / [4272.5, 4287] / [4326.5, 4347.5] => 0.0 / 20.6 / 16.4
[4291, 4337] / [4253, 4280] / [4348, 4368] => 2.2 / 20.6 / 19.9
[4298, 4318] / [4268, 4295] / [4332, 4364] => -0.4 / 20.3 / 17.7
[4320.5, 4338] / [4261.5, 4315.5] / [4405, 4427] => 1.9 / 20.1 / 20.7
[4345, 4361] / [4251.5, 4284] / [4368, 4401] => 1.0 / 20.7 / 20.4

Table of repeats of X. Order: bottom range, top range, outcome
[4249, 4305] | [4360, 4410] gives 1.01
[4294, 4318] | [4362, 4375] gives 1.04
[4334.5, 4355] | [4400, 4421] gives 1.25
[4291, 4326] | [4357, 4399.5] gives 1.04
